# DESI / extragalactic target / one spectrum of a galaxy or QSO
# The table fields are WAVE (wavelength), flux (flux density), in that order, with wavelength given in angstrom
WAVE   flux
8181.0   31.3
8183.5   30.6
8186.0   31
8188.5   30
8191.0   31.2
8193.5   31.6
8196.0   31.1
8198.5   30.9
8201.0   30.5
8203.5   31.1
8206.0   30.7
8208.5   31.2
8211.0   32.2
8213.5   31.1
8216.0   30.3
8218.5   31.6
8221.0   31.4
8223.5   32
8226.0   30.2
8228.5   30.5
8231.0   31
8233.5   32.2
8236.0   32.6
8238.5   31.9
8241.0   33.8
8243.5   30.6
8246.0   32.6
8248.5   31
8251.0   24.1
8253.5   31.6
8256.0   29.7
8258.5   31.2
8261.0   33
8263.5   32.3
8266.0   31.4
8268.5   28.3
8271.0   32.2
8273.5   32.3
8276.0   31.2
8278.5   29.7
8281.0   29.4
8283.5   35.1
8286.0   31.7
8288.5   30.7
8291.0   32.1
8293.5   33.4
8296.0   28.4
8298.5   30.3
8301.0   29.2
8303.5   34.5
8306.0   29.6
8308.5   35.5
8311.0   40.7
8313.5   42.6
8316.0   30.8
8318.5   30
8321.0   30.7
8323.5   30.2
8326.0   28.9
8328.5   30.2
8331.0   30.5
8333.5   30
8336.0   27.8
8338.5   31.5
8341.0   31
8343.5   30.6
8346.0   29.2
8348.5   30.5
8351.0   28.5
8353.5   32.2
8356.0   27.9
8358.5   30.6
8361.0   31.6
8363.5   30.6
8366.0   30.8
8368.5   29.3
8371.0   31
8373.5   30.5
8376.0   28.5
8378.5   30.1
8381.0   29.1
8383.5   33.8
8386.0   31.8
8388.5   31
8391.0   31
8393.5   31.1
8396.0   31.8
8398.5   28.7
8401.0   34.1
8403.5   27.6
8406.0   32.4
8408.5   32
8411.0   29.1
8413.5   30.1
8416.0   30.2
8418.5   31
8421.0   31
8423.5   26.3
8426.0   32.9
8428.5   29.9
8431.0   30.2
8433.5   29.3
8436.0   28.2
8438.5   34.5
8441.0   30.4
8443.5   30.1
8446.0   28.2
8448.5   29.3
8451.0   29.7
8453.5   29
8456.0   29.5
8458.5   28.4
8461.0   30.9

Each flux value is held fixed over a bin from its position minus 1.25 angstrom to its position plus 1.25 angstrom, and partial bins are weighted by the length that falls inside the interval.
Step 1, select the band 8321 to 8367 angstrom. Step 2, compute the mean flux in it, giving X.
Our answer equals 30.2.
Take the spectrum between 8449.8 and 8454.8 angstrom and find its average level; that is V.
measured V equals 29.3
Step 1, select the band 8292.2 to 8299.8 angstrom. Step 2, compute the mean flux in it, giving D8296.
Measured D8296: 30.7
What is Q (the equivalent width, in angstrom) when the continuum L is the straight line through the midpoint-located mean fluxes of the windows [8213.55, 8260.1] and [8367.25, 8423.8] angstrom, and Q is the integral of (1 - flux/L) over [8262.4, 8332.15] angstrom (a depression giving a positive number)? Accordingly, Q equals -2.3 angstrom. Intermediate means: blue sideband 31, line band 31.9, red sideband 30.6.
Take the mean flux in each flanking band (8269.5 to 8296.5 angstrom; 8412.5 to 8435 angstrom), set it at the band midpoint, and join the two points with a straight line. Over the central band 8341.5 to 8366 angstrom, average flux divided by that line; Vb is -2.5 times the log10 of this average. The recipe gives 0.020 mag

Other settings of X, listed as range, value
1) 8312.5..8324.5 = 32.7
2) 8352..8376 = 30.4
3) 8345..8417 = 30.5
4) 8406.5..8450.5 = 30.2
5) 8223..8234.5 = 31.1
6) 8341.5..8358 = 29.9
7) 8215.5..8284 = 31.2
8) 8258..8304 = 31.3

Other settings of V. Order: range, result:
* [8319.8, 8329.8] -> 30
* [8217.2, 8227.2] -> 31.3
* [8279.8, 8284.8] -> 32.3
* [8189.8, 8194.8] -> 31.4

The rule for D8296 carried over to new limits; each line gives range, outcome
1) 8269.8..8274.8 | 32.2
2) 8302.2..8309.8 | 33.2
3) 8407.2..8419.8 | 30.5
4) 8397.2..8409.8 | 31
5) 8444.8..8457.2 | 29.1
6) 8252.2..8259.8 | 30.8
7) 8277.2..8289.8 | 31.3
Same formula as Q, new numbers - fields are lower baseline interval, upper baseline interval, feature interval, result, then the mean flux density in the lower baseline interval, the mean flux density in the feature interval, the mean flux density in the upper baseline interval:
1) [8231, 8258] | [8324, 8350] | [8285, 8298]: -0.3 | 31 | 31.2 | 30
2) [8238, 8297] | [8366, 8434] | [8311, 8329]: -1.0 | 31.2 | 32.6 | 30.5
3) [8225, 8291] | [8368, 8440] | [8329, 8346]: 0.4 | 31.2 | 30.2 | 30.6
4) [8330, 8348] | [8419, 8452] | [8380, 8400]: -0.7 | 30.1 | 31.1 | 30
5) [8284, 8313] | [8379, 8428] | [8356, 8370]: 0.5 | 32.7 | 30.3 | 30.8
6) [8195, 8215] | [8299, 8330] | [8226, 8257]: 0.7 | 31.1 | 30.9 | 32.7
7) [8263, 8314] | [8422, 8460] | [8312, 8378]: 1.4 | 32.3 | 30.6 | 29.7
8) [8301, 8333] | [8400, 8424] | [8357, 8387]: 0.7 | 32.6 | 30.6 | 30.5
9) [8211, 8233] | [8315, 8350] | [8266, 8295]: -0.8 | 31.1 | 31.4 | 30.1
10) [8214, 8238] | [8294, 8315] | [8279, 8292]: 0.6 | 31.3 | 31.7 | 33.8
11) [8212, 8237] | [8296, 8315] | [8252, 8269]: 0.8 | 31.3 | 31.1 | 34.2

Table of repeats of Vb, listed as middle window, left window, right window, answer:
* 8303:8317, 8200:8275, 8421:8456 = -0.17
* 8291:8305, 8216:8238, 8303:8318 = 0.12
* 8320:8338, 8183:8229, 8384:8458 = 0.03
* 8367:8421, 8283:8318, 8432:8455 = 0.01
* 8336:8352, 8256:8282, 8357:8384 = 0.02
